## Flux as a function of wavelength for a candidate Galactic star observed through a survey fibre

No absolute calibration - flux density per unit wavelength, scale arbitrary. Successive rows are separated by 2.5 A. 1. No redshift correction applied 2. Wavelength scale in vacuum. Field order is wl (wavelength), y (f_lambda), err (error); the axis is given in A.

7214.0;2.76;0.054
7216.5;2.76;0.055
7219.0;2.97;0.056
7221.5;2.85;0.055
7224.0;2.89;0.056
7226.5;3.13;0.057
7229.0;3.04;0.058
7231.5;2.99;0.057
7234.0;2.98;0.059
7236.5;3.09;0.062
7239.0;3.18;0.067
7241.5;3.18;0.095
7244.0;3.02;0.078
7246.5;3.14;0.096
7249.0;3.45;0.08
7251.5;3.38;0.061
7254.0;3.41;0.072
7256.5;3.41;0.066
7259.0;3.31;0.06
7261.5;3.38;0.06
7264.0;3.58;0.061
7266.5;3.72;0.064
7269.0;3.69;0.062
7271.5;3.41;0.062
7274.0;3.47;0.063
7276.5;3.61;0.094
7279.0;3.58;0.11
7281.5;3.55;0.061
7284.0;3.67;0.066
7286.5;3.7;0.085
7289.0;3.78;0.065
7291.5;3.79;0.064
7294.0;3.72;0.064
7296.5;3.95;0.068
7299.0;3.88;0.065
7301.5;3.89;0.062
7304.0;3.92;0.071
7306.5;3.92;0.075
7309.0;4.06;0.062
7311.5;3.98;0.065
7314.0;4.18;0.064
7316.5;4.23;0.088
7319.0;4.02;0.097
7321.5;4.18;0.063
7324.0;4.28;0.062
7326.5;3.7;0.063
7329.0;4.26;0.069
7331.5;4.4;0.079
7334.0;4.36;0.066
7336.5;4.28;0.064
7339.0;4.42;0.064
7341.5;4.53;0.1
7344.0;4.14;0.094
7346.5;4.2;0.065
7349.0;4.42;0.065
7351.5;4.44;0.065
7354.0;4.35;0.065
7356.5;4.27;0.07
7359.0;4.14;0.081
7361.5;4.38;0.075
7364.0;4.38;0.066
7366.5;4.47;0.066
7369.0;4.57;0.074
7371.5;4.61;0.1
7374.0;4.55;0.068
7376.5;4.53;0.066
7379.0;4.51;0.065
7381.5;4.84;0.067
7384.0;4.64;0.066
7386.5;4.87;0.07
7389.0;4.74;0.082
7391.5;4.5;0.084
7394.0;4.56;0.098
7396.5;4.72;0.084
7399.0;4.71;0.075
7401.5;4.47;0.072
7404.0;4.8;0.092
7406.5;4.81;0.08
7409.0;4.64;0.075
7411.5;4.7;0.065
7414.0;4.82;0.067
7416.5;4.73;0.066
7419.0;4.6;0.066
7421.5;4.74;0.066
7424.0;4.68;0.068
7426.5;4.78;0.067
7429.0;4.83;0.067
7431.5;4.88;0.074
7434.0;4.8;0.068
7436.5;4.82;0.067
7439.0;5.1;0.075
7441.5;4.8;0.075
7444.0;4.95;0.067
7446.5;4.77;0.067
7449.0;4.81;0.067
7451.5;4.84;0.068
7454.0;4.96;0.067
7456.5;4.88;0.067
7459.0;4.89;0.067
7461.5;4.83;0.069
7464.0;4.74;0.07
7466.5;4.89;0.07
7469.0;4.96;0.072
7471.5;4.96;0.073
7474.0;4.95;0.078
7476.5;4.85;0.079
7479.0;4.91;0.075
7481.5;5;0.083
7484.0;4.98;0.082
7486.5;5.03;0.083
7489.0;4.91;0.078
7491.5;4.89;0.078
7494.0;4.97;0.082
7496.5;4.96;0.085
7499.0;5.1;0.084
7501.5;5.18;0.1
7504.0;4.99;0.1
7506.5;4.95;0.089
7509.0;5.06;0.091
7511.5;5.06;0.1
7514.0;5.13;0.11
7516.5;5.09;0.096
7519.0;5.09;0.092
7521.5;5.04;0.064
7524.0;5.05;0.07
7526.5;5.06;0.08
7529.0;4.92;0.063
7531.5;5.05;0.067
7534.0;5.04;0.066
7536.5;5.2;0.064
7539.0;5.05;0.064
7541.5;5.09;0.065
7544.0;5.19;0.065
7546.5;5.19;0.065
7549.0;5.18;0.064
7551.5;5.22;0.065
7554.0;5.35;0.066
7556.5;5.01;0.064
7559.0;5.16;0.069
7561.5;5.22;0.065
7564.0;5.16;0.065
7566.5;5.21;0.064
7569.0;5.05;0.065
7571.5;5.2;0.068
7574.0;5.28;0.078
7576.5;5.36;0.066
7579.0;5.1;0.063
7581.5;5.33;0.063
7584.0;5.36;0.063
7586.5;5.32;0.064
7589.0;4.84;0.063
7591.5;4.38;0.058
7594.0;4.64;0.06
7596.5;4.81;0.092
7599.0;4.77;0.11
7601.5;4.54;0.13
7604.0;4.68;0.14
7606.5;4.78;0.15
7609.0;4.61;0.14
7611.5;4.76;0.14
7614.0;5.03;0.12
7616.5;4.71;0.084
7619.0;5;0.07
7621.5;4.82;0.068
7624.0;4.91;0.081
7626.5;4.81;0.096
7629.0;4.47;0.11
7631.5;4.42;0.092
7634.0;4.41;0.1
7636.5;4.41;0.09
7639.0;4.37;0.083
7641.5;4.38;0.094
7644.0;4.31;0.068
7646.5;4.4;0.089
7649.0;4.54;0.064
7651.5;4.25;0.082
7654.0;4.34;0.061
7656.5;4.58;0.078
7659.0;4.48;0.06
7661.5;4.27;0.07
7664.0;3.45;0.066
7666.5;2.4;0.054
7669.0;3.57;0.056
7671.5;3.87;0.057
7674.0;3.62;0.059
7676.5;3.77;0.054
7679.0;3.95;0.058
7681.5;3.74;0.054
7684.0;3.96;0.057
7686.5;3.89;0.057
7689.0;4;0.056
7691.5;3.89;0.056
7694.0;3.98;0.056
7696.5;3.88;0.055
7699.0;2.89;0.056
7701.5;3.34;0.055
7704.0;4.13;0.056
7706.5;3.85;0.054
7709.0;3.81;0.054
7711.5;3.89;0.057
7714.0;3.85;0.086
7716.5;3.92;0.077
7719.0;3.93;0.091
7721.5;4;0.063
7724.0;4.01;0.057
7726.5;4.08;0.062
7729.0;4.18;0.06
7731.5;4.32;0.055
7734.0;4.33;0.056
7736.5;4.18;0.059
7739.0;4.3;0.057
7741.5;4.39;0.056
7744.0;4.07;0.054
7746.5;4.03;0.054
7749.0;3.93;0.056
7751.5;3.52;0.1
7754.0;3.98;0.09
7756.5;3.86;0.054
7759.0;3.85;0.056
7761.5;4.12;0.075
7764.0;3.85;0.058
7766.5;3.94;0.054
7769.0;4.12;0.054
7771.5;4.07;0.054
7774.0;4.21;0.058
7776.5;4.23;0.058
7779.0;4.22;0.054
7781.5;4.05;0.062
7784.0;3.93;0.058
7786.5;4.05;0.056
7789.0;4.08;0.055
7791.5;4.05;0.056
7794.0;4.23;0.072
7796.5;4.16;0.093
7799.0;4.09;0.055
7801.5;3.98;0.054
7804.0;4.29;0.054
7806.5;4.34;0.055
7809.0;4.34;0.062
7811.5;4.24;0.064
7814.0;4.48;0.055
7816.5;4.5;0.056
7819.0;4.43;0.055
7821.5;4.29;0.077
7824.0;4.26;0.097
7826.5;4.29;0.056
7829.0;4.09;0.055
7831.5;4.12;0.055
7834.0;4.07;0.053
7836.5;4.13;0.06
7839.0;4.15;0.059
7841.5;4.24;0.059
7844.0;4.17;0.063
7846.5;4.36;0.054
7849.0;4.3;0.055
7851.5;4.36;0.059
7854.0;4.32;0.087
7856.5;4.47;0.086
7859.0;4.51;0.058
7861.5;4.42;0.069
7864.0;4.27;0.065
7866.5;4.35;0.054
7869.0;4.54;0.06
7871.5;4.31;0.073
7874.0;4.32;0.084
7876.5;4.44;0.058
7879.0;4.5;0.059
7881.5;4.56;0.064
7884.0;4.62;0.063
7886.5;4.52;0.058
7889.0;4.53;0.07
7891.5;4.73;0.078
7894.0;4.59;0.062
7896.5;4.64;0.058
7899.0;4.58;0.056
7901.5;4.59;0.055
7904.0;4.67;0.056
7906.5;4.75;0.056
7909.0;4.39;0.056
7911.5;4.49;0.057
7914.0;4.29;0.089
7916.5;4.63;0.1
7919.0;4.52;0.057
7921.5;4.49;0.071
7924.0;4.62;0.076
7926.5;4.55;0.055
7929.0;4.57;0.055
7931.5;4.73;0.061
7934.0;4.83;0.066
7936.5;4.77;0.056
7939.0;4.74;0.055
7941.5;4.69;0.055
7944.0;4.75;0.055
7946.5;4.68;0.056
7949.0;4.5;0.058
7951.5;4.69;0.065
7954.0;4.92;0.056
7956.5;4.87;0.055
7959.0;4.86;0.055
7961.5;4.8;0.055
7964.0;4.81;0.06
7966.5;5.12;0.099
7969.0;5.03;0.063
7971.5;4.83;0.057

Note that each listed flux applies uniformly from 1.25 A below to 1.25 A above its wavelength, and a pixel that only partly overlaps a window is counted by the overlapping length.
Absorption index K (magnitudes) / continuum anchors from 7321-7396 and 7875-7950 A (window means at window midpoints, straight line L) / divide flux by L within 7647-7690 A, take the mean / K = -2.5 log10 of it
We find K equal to 0.15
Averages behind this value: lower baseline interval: 4.42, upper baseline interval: 4.6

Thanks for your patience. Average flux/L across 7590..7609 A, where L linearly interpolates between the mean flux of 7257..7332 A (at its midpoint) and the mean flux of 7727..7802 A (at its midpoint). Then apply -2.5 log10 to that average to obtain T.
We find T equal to -0.17 mag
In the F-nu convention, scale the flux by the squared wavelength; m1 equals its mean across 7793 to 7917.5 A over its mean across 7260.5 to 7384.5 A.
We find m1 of 1.23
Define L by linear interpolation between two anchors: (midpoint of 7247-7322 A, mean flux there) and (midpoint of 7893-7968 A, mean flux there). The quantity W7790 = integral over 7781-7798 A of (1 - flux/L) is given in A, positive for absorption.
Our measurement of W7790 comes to 1.5 A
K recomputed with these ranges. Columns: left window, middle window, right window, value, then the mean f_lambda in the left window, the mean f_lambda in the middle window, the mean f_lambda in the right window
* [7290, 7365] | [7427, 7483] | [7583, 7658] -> -0.12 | 4.15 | 4.88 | 4.65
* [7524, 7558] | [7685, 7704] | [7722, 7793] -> 0.17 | 5.12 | 3.73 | 4.07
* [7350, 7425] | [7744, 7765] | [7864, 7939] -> 0.17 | 4.59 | 3.9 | 4.55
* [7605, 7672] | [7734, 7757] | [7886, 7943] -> 0.11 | 4.39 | 4.05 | 4.61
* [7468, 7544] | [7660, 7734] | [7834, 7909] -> 0.23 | 5.02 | 3.82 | 4.44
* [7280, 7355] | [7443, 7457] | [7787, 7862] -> -0.18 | 4.07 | 4.87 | 4.25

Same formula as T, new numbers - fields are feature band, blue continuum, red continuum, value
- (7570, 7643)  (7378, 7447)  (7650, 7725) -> -0.17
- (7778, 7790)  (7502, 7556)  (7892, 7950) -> 0.18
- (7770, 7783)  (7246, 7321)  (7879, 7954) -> 0.07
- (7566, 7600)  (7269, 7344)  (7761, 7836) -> -0.23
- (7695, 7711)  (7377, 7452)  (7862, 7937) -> 0.25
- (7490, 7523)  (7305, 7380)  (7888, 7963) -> -0.15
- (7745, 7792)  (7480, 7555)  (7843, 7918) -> 0.16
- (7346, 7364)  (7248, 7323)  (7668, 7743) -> -0.15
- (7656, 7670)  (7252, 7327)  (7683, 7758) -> 0.05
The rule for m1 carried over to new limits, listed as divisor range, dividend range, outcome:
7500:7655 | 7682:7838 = 0.87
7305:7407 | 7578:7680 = 1.09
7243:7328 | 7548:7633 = 1.45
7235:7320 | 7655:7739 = 1.20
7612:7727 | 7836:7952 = 1.17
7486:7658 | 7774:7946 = 0.97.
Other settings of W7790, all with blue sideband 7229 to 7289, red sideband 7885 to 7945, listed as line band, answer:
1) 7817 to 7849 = 1.7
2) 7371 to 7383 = -3.3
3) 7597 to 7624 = -4.9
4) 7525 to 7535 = -2.9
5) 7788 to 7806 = 1.0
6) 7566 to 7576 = -3.1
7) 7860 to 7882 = 0.6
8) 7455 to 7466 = -3.2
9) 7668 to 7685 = 1.6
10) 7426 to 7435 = -2.7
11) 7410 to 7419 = -2.6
